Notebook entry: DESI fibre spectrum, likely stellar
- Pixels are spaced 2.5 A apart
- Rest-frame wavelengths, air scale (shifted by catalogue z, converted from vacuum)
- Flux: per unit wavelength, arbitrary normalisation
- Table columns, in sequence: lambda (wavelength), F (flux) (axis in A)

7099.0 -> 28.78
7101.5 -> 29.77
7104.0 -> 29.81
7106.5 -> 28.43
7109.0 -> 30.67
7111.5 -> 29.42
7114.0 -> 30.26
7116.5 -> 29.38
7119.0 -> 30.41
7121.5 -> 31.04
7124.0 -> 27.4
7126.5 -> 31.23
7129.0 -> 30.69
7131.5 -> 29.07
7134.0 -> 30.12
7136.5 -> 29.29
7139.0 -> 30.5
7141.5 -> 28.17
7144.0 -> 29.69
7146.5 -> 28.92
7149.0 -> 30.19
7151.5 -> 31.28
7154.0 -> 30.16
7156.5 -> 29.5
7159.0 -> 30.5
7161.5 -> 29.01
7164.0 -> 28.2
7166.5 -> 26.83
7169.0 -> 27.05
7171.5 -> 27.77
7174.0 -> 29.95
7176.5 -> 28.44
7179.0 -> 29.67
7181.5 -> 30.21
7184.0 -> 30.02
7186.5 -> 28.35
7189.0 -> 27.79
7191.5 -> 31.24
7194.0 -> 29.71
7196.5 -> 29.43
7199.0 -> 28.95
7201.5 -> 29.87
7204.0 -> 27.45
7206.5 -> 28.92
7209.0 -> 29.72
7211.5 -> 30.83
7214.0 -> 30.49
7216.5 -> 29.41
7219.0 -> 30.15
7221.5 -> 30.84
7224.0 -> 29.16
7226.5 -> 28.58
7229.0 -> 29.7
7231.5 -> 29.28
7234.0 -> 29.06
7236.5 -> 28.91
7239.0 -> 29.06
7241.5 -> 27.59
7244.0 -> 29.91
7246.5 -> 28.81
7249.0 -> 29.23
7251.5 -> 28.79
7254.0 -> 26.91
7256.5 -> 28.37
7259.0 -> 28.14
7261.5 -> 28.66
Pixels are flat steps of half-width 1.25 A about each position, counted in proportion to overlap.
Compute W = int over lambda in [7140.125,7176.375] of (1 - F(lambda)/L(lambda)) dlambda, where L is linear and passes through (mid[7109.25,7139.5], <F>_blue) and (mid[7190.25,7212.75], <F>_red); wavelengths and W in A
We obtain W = 0.8 A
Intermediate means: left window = 29.9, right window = 29.6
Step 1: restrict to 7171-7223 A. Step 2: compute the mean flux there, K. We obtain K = 29.5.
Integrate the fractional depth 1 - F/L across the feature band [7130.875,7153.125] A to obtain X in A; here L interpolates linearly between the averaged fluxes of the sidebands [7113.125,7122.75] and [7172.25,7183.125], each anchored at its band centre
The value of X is 0.2 A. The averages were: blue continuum 30.3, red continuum 29.5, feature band 29.7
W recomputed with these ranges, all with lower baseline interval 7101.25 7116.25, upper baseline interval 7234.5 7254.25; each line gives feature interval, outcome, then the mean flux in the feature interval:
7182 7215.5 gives -0.45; 29.5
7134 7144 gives 0.01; 29.5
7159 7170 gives 0.46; 28.1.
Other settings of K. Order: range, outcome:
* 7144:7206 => 29.2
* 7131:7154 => 29.7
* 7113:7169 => 29.6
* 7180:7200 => 29.5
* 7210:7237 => 29.7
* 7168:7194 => 29.1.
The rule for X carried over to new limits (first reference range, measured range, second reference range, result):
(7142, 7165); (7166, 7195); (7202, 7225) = 0.7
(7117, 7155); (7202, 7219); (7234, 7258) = -0.3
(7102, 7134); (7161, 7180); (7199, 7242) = 0.8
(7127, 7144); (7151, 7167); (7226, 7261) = 0.1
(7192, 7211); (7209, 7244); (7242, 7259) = -0.7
